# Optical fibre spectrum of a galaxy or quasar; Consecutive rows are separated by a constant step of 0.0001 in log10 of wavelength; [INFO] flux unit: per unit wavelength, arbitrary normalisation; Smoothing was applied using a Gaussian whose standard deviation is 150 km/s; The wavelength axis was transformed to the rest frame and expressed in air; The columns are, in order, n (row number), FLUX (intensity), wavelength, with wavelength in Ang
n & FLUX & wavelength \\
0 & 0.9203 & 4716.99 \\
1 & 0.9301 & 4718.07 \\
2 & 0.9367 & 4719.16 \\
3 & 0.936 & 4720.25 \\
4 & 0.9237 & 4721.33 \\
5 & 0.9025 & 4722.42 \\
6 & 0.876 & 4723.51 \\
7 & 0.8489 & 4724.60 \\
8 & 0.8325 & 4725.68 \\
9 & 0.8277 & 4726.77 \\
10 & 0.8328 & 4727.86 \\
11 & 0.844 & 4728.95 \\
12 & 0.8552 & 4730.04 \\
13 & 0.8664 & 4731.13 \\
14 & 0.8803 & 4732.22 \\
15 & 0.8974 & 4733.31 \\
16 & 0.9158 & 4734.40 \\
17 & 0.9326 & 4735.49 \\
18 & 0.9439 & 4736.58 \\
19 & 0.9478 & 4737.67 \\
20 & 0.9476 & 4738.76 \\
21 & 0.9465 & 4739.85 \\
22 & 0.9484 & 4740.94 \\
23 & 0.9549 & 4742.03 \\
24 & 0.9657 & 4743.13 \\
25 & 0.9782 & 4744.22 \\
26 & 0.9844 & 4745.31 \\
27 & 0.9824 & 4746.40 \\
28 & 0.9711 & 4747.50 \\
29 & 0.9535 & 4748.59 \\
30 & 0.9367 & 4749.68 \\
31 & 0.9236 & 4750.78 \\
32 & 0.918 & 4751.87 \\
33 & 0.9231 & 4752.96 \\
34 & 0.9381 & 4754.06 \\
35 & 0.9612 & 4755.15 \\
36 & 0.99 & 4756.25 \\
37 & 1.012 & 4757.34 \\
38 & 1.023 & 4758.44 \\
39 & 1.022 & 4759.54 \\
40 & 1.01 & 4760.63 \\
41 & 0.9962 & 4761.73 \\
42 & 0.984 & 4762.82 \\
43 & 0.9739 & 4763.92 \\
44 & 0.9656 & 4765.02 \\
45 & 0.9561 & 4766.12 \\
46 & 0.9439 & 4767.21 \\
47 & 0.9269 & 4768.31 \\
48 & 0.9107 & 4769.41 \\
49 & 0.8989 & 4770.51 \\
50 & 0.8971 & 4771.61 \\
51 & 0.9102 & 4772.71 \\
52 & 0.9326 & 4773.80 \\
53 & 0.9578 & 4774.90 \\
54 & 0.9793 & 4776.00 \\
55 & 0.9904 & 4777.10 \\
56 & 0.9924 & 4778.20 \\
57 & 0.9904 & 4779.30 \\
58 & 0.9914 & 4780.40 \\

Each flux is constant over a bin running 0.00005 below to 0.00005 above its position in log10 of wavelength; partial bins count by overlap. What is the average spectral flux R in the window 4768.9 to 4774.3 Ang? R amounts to 0.91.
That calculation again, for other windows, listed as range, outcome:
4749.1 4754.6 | 0.928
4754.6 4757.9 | 0.988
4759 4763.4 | 1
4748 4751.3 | 0.939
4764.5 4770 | 0.94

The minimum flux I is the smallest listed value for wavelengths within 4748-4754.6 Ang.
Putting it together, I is 0.918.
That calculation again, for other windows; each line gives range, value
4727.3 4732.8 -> 0.8328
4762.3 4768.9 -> 0.9269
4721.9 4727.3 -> 0.8277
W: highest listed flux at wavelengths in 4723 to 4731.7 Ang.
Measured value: 0.876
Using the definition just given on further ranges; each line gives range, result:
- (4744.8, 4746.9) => 0.9844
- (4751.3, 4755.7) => 0.9612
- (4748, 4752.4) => 0.9535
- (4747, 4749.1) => 0.9711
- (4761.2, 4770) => 0.9962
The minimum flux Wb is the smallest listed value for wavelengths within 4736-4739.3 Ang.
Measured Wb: 0.9439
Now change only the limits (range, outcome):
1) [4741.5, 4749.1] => 0.9535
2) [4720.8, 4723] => 0.9025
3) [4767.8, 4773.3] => 0.8971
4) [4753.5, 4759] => 0.9381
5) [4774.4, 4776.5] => 0.9578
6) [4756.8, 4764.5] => 0.9739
